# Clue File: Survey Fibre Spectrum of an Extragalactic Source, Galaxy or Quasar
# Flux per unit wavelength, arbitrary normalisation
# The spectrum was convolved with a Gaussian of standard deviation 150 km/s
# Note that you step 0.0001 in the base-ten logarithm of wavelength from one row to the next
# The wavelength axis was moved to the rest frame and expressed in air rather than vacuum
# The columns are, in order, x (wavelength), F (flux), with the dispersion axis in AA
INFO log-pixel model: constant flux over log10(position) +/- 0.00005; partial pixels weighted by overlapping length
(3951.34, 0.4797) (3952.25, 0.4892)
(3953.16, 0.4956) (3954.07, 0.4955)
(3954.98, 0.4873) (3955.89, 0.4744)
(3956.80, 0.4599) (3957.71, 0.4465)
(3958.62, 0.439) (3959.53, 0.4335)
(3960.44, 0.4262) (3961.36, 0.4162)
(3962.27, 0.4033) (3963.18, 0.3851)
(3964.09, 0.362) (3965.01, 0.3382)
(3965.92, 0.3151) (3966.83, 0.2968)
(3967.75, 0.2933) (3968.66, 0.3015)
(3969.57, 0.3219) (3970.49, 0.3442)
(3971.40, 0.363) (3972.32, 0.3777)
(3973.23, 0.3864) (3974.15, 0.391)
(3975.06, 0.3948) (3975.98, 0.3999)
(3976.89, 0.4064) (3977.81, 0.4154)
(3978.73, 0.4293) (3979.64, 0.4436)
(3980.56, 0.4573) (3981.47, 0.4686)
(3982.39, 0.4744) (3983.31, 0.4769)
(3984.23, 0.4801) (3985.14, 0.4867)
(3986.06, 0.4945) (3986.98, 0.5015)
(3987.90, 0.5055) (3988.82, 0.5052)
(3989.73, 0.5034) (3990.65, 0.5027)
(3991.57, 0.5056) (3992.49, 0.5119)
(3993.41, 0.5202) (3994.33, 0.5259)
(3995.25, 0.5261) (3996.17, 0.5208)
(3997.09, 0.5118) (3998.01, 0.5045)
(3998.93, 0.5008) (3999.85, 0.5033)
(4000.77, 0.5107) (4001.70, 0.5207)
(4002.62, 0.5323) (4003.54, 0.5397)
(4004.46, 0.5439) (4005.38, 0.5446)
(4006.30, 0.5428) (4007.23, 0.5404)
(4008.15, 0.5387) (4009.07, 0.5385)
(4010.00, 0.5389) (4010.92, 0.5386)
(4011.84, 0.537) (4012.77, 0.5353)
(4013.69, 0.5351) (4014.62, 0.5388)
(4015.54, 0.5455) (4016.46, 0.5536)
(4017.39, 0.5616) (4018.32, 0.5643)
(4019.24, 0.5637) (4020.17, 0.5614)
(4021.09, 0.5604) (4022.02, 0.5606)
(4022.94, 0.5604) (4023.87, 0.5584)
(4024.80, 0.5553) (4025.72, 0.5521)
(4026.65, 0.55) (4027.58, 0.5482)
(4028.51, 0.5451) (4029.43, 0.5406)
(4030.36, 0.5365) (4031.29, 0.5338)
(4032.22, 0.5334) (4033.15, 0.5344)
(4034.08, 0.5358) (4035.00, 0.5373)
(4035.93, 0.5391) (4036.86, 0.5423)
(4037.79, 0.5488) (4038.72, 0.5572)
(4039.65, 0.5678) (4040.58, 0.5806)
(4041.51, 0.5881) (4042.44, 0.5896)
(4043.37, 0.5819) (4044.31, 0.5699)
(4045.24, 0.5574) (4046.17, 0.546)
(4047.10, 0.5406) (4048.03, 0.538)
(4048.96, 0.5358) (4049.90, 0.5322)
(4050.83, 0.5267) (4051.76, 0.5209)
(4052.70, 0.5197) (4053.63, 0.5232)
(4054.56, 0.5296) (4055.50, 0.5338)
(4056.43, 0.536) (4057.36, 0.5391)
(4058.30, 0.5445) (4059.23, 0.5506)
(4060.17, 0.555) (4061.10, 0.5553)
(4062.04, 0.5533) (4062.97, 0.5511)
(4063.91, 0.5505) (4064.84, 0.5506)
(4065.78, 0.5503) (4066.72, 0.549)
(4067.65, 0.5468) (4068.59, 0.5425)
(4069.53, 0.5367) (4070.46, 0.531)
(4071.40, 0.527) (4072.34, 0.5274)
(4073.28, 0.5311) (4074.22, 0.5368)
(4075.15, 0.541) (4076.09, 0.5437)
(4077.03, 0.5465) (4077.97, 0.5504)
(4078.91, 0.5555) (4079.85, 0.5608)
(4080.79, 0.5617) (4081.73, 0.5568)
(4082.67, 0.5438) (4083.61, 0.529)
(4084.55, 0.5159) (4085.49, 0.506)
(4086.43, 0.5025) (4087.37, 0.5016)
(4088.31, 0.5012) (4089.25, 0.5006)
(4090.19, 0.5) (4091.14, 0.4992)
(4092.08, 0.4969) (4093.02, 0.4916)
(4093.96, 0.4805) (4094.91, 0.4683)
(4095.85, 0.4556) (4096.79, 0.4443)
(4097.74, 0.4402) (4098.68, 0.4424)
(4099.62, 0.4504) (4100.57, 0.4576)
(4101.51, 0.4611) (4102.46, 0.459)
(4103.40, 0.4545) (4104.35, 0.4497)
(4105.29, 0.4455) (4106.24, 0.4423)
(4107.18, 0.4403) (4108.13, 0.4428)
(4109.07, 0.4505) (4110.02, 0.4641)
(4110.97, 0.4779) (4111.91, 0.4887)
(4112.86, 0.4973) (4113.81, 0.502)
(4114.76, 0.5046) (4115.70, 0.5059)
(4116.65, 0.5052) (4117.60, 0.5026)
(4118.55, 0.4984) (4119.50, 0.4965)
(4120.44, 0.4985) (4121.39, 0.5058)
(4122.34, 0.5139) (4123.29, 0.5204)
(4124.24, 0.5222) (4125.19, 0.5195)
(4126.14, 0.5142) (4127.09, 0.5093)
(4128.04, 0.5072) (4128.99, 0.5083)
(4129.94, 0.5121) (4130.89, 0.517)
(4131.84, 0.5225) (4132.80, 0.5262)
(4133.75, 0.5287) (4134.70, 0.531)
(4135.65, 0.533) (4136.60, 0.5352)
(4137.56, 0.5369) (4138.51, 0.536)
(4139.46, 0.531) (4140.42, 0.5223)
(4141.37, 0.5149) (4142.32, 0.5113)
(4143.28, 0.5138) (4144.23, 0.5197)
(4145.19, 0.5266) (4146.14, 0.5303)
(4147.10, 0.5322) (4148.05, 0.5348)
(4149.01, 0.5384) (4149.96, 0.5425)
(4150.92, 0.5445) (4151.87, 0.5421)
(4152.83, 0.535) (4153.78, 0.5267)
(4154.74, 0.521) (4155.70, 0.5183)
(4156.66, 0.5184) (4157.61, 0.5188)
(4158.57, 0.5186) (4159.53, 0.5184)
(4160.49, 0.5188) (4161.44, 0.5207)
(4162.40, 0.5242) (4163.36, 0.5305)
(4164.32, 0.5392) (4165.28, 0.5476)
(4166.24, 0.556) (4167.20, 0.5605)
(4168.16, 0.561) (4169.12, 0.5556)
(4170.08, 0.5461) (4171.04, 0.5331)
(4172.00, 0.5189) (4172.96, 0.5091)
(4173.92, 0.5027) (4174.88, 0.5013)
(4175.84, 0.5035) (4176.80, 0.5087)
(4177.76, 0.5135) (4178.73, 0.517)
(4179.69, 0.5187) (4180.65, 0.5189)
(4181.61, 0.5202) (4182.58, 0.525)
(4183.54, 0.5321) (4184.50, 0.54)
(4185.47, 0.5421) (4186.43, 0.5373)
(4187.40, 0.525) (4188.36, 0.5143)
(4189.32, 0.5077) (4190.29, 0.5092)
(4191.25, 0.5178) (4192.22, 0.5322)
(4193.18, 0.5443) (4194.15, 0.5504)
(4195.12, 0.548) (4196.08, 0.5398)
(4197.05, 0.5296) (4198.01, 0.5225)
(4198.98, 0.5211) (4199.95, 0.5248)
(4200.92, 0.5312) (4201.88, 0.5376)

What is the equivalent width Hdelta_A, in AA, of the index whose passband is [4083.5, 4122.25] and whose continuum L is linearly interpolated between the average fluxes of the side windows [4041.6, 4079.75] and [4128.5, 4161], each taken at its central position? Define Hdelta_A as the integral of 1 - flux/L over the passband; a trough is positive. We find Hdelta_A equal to 4.0 AA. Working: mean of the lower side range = 0.544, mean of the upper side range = 0.526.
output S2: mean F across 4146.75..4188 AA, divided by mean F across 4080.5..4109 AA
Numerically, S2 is 1.10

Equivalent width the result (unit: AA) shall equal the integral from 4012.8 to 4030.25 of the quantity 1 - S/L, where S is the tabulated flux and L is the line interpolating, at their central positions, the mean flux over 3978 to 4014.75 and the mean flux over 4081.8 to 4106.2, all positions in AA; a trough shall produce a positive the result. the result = -1.73 AA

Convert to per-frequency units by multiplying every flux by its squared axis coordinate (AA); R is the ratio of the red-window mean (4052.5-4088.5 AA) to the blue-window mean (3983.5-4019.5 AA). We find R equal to 1.1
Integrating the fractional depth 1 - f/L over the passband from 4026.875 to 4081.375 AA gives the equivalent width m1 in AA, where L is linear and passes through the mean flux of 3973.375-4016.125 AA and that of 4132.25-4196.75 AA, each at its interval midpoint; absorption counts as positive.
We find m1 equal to -3.9 AA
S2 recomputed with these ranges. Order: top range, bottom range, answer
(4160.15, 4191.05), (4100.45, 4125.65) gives 1.09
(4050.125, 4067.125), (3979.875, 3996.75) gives 1.09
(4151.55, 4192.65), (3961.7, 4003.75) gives 1.18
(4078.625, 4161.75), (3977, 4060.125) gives 0.95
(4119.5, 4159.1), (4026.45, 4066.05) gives 0.96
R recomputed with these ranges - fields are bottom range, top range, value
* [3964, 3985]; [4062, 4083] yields 1.46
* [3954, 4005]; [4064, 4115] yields 1.18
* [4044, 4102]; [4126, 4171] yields 1.05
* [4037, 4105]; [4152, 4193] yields 1.05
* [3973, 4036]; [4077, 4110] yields 0.99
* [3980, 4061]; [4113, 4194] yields 1.05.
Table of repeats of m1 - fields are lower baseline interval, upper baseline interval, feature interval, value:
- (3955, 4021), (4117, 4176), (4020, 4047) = -3.75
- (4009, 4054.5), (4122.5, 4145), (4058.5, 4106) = 1.96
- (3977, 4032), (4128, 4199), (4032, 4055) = -1.07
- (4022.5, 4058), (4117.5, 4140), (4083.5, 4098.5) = 1.20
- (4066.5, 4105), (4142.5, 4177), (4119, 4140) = 0.02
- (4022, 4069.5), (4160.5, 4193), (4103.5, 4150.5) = 2.48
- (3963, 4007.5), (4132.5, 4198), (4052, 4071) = -2.22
